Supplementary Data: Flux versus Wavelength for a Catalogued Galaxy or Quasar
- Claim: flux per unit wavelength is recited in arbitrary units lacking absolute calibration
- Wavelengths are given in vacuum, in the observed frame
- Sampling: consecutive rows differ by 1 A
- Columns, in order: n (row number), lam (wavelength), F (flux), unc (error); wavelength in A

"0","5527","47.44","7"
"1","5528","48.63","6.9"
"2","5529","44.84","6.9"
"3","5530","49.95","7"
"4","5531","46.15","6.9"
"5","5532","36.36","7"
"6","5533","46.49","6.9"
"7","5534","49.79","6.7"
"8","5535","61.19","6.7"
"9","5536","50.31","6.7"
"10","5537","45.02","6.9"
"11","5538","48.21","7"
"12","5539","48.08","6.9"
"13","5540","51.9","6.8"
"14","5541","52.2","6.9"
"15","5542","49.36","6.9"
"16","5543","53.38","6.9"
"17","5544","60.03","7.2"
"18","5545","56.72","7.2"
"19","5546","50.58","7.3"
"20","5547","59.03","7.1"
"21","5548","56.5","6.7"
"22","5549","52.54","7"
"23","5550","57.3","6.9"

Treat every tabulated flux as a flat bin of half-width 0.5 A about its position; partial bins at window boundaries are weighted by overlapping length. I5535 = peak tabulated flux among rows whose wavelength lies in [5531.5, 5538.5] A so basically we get 61.19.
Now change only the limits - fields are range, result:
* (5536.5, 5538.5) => 48.21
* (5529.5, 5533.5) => 49.95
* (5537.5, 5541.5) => 52.2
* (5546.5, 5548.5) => 59.03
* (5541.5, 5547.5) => 60.03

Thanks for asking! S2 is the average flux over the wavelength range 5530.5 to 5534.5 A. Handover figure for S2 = 44.7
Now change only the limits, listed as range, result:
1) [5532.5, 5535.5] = 52.5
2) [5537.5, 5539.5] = 48.1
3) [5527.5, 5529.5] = 46.7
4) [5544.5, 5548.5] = 55.7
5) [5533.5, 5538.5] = 50.9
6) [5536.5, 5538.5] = 46.6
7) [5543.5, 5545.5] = 58.4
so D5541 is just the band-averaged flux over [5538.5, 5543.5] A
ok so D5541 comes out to 51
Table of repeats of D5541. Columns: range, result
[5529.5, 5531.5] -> 48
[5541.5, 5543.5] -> 51.4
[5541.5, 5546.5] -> 54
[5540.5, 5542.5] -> 50.8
